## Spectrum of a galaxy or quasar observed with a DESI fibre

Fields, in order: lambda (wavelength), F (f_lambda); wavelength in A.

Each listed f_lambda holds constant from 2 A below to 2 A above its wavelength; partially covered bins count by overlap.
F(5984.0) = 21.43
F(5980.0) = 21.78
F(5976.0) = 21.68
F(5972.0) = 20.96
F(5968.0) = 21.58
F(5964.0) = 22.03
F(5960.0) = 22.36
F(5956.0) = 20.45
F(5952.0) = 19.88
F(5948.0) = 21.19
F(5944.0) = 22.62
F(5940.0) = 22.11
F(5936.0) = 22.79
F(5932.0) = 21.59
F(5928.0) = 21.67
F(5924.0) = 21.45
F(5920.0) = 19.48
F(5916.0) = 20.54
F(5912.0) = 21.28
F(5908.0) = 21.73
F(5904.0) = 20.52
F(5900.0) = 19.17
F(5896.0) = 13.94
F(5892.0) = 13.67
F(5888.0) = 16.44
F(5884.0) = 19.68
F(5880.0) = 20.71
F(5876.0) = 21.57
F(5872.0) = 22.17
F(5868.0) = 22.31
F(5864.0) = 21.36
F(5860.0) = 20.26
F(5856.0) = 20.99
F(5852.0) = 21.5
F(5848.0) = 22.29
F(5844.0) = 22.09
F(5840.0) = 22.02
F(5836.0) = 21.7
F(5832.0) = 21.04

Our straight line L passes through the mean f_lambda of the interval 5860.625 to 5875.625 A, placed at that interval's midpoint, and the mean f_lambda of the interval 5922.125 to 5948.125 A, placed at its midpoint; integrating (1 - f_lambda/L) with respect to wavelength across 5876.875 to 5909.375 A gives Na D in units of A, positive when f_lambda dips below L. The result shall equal 5.3 A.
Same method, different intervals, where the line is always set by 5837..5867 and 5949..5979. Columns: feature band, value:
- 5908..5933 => 0.4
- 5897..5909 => 0.9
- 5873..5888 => 0.9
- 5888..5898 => 3.3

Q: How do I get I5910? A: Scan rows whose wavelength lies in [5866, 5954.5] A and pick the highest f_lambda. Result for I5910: 22.79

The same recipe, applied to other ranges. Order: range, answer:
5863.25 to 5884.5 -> 22.31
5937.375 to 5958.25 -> 22.62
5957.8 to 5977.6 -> 22.36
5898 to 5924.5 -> 21.73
